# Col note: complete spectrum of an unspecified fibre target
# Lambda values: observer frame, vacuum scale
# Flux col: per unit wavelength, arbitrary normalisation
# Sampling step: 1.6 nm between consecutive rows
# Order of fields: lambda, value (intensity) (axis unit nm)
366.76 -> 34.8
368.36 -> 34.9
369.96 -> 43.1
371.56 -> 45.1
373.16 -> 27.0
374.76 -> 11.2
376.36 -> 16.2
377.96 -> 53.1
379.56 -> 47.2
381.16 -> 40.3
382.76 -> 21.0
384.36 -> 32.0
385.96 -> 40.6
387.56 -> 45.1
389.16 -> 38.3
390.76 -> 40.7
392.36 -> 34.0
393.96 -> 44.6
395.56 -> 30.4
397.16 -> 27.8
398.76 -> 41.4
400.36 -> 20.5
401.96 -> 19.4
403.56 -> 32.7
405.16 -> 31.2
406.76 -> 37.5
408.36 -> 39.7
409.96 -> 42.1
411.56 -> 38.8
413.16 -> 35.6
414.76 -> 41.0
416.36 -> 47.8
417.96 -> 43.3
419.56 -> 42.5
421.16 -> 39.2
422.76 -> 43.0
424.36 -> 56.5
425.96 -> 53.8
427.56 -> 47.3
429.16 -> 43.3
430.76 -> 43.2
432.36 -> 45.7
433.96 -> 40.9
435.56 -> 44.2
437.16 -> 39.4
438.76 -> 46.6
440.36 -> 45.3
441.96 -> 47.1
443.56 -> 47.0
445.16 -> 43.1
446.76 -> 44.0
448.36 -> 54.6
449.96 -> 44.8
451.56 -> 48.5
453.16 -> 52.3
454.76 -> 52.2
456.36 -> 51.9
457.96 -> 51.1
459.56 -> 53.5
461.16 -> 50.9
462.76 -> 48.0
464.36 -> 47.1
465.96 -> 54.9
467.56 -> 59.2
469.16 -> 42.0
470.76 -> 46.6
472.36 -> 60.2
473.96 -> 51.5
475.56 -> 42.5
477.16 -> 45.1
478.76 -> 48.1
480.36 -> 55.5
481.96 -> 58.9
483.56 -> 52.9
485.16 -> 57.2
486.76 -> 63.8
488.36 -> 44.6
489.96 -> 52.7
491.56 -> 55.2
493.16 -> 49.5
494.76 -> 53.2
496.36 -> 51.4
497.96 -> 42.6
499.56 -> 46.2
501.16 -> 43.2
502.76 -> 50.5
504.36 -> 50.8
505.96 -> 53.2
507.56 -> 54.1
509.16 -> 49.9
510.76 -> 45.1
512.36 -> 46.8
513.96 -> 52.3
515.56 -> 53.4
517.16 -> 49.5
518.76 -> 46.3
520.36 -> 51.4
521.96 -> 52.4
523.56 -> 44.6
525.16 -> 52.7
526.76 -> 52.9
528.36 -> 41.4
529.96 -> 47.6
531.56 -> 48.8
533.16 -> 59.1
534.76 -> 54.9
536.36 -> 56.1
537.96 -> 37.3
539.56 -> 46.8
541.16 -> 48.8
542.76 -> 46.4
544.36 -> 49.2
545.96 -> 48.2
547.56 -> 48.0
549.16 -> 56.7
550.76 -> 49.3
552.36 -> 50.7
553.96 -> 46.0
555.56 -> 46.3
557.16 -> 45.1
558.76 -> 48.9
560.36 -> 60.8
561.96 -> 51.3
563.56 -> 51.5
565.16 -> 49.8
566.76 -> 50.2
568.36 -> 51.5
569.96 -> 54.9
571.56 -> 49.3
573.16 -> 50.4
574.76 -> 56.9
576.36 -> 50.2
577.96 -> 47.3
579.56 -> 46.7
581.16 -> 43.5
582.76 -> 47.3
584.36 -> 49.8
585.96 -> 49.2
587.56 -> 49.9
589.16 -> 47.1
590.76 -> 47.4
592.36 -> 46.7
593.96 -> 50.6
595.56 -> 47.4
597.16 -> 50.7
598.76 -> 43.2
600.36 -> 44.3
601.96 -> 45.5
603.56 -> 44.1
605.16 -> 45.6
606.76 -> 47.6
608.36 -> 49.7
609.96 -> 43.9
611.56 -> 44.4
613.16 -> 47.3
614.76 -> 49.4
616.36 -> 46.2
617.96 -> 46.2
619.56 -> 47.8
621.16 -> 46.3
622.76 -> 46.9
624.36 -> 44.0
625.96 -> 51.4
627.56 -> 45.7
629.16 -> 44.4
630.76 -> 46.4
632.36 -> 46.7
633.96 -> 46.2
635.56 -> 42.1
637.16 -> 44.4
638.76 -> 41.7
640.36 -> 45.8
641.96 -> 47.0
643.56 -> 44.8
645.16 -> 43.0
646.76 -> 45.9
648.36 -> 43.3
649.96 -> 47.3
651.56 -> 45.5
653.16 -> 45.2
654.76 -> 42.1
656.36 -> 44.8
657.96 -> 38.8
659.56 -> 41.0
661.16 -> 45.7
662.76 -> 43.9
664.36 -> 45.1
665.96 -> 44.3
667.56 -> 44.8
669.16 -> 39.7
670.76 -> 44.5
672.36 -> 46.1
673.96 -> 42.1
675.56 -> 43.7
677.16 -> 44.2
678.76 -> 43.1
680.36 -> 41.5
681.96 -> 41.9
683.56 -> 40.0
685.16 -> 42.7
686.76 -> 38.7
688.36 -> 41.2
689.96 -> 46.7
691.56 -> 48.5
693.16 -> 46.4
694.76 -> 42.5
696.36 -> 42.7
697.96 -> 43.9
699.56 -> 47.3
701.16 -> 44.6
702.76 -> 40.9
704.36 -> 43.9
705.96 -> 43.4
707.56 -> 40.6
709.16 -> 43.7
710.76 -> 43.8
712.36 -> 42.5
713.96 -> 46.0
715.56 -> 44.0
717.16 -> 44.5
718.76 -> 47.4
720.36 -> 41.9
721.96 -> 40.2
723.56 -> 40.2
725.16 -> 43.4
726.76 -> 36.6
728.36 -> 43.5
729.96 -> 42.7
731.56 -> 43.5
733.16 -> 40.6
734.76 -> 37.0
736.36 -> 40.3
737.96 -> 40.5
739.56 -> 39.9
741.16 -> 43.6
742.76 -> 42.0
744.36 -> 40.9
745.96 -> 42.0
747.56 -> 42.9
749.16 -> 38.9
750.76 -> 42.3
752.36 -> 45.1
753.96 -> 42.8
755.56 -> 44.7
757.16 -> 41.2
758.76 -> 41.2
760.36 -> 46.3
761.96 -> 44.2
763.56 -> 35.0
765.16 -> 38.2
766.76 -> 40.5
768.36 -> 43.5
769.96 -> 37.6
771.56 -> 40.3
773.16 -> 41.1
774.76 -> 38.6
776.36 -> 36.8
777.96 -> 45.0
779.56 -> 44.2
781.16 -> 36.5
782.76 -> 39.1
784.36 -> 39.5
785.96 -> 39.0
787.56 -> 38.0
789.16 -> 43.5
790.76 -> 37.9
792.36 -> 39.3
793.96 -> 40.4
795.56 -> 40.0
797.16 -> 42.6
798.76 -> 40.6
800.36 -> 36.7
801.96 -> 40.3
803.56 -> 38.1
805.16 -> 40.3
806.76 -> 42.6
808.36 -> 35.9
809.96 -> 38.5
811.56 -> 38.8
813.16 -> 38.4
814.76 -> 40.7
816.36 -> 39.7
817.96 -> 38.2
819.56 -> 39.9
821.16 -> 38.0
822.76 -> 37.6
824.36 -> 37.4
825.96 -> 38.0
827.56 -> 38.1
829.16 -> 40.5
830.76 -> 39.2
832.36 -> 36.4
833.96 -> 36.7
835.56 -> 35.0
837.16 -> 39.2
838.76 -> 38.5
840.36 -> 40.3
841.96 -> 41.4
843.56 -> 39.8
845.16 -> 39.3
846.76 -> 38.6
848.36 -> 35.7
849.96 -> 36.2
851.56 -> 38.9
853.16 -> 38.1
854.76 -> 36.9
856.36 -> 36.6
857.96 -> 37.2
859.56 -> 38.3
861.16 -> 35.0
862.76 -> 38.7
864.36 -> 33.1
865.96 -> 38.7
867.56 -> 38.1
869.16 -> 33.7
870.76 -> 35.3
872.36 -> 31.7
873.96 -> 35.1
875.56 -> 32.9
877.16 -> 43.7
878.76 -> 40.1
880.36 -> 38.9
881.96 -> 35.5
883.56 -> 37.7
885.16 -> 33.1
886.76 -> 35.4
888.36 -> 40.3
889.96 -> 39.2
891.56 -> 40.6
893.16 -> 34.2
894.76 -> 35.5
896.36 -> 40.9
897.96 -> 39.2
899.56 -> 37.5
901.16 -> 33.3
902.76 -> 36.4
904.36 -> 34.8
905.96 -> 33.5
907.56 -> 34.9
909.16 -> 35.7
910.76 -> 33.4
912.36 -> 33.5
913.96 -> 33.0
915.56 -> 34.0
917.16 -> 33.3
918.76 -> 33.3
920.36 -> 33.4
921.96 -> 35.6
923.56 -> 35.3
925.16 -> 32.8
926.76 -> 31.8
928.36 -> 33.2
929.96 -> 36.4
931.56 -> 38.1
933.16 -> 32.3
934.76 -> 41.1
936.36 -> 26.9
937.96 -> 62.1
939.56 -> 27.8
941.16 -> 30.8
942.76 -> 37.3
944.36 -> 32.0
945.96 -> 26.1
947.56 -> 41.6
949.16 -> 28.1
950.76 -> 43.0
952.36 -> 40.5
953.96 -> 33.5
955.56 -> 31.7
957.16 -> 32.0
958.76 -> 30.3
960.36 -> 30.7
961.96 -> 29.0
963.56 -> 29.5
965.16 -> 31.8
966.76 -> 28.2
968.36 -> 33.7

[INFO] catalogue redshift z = 0.02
